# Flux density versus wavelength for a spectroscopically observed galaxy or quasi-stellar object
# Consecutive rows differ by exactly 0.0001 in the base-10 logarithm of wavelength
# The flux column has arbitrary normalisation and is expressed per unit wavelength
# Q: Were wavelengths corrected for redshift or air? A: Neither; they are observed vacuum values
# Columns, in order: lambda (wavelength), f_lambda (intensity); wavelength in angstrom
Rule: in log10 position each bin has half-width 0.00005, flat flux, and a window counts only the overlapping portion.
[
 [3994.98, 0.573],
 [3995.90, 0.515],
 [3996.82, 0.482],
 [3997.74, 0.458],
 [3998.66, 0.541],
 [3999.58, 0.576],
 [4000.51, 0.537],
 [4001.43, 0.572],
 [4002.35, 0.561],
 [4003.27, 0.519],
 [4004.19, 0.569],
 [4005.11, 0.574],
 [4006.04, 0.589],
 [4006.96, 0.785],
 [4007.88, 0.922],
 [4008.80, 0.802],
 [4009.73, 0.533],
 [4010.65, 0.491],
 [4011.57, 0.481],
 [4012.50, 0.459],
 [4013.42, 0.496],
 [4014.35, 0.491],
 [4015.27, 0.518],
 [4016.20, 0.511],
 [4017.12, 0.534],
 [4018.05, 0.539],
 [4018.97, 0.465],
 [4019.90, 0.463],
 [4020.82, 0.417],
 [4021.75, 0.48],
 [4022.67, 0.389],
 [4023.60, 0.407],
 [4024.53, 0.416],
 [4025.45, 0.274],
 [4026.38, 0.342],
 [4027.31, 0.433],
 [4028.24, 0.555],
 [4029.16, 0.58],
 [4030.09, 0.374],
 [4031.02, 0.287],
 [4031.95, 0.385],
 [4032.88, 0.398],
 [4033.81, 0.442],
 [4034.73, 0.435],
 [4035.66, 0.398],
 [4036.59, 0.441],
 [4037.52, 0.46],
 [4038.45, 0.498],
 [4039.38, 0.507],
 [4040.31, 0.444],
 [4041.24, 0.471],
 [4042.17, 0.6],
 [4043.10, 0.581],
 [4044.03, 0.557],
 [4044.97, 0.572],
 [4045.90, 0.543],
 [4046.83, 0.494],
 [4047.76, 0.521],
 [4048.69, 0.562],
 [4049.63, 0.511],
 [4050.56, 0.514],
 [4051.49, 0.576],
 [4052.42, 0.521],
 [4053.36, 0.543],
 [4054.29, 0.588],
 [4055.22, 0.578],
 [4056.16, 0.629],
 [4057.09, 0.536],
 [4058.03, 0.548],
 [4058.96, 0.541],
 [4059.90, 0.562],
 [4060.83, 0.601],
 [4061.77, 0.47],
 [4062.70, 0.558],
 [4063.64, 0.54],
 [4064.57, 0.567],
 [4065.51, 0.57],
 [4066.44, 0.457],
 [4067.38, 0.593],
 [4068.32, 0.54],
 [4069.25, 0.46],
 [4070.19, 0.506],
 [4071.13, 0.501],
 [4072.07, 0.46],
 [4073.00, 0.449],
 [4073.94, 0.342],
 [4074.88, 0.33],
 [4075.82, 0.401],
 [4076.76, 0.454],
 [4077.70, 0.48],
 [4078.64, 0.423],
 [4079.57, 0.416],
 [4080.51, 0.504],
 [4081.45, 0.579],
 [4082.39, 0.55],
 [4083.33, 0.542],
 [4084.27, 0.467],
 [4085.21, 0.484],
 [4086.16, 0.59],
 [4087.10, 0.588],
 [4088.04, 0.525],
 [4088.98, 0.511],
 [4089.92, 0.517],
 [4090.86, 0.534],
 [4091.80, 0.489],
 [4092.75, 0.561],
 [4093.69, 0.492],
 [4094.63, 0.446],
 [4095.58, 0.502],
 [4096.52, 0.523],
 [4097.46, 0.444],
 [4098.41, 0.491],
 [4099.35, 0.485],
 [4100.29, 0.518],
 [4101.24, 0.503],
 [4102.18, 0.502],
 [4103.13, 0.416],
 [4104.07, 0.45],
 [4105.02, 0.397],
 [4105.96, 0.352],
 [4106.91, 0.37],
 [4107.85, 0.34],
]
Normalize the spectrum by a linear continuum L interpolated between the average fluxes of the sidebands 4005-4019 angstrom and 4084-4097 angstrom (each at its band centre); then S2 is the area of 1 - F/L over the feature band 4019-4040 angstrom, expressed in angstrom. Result 5.08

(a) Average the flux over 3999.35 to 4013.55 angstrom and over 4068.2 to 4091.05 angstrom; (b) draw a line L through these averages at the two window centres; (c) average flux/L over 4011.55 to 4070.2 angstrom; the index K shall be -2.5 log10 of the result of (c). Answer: 0.092 mag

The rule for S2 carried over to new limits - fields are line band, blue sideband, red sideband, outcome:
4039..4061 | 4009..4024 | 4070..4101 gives -2.7 angstrom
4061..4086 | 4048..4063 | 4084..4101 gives 2.0 angstrom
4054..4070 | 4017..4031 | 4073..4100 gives -2.7 angstrom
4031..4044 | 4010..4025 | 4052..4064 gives 1.3 angstrom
